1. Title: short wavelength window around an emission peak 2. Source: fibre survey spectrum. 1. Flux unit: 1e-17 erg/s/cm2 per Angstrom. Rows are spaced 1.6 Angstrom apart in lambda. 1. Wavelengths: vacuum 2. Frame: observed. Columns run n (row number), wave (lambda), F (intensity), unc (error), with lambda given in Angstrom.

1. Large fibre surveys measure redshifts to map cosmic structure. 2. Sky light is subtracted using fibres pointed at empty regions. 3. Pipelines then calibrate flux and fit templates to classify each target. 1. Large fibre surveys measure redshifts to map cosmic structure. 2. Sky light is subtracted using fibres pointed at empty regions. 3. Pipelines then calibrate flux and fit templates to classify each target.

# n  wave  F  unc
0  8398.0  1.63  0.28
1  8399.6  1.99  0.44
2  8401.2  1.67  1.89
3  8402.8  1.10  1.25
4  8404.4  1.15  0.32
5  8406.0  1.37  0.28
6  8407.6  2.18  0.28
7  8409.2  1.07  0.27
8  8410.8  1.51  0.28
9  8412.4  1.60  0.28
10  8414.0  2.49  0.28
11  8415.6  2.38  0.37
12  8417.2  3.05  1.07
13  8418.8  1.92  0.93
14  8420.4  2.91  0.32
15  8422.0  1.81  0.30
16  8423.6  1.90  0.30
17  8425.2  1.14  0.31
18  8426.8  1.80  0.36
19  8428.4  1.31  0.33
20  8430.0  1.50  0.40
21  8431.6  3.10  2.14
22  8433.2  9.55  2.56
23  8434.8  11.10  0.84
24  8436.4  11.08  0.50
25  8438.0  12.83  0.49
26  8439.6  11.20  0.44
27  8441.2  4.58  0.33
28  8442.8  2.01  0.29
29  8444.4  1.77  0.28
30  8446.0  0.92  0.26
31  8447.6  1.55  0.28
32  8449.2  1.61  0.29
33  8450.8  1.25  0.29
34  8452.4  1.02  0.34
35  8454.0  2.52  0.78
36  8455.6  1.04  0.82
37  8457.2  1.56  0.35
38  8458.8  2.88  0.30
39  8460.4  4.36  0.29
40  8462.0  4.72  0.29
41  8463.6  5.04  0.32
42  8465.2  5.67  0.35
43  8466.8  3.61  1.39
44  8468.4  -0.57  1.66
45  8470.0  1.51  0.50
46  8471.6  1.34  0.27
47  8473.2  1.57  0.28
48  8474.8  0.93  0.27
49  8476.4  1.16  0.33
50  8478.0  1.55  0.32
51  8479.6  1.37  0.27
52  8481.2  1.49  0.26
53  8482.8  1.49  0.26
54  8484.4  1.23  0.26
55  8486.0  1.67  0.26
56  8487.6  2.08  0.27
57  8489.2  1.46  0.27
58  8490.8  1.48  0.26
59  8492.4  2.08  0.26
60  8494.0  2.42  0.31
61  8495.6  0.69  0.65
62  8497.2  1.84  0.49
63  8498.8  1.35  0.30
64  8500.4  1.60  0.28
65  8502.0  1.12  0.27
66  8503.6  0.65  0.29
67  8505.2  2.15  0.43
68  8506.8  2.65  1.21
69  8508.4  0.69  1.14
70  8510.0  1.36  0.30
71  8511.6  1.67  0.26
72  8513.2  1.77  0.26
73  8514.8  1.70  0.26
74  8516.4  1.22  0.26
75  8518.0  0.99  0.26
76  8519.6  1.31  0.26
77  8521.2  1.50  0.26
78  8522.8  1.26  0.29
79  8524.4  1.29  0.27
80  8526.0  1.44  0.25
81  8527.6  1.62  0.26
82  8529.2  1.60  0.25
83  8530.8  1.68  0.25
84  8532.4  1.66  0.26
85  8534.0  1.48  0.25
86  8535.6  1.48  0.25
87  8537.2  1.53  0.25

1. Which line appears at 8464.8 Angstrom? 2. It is [N II]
